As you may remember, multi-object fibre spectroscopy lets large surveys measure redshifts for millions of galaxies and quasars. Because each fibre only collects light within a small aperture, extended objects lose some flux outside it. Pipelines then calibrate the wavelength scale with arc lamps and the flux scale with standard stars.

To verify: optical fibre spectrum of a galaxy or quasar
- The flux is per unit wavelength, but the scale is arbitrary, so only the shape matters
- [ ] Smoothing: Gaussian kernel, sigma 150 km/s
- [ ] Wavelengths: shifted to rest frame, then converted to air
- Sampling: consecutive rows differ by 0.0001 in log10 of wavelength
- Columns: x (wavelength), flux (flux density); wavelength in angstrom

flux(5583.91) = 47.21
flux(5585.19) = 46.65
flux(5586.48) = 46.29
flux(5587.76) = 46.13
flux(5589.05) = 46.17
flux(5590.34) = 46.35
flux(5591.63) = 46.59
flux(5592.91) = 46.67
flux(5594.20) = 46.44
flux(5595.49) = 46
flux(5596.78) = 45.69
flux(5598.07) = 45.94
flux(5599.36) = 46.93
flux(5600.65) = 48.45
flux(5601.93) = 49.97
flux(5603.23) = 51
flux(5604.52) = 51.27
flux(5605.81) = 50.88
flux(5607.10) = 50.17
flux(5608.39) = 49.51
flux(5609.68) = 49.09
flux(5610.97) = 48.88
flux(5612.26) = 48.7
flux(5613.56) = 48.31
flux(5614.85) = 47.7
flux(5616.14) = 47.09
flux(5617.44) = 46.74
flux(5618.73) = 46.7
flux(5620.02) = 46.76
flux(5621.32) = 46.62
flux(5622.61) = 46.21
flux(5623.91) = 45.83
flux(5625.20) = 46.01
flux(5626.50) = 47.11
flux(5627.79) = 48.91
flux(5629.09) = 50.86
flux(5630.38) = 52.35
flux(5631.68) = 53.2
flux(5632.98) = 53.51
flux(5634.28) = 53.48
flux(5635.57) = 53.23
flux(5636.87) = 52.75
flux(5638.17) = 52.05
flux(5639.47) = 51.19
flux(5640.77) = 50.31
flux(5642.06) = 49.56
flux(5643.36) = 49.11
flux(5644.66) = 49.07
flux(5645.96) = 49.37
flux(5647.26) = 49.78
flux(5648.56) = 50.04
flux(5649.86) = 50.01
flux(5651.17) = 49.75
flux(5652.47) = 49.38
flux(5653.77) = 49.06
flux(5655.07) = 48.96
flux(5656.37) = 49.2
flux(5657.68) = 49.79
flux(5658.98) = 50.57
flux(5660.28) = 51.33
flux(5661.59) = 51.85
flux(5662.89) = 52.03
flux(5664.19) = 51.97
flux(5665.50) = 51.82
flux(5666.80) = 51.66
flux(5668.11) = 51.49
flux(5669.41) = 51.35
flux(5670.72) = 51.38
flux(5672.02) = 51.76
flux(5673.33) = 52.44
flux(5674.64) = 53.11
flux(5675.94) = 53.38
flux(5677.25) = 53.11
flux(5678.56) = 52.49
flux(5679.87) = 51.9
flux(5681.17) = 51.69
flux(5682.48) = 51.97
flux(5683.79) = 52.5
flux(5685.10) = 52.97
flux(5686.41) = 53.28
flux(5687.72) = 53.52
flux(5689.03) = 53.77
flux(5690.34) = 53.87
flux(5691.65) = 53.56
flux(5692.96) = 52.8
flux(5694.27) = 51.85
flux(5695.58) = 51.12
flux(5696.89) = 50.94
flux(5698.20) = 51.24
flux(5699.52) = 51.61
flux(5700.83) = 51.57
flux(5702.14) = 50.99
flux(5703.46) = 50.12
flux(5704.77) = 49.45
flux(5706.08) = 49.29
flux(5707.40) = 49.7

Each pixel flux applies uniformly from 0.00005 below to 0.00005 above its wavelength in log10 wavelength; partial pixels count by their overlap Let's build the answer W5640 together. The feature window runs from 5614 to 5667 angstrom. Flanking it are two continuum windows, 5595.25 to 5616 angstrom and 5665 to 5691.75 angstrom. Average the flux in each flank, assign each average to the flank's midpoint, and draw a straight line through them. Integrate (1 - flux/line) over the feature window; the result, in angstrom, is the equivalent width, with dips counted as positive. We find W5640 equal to 0.7 angstrom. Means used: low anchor 48.7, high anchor 52.5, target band 49.8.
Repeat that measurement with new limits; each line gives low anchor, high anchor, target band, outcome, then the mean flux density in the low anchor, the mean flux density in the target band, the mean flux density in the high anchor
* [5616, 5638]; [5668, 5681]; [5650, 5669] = 0.3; 49.4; 50.6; 52.3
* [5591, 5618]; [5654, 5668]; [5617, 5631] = 0.4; 48.2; 47.7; 50.9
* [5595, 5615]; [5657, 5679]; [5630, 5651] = -0.3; 48.7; 51.1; 51.8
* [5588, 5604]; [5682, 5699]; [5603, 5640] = -0.7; 47.2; 49.5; 52.6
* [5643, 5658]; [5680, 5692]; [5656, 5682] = -0.2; 49.4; 51.7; 53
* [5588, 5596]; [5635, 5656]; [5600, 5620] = -0.5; 46.3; 48.9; 50.2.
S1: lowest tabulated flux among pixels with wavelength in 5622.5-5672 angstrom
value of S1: 45.83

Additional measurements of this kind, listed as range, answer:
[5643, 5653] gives 49.07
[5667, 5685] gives 51.35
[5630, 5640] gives 51.19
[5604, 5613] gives 48.7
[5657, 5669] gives 49.79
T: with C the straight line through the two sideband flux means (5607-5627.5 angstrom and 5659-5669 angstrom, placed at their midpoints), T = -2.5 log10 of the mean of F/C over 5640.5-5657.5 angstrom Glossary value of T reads 0.02 mag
